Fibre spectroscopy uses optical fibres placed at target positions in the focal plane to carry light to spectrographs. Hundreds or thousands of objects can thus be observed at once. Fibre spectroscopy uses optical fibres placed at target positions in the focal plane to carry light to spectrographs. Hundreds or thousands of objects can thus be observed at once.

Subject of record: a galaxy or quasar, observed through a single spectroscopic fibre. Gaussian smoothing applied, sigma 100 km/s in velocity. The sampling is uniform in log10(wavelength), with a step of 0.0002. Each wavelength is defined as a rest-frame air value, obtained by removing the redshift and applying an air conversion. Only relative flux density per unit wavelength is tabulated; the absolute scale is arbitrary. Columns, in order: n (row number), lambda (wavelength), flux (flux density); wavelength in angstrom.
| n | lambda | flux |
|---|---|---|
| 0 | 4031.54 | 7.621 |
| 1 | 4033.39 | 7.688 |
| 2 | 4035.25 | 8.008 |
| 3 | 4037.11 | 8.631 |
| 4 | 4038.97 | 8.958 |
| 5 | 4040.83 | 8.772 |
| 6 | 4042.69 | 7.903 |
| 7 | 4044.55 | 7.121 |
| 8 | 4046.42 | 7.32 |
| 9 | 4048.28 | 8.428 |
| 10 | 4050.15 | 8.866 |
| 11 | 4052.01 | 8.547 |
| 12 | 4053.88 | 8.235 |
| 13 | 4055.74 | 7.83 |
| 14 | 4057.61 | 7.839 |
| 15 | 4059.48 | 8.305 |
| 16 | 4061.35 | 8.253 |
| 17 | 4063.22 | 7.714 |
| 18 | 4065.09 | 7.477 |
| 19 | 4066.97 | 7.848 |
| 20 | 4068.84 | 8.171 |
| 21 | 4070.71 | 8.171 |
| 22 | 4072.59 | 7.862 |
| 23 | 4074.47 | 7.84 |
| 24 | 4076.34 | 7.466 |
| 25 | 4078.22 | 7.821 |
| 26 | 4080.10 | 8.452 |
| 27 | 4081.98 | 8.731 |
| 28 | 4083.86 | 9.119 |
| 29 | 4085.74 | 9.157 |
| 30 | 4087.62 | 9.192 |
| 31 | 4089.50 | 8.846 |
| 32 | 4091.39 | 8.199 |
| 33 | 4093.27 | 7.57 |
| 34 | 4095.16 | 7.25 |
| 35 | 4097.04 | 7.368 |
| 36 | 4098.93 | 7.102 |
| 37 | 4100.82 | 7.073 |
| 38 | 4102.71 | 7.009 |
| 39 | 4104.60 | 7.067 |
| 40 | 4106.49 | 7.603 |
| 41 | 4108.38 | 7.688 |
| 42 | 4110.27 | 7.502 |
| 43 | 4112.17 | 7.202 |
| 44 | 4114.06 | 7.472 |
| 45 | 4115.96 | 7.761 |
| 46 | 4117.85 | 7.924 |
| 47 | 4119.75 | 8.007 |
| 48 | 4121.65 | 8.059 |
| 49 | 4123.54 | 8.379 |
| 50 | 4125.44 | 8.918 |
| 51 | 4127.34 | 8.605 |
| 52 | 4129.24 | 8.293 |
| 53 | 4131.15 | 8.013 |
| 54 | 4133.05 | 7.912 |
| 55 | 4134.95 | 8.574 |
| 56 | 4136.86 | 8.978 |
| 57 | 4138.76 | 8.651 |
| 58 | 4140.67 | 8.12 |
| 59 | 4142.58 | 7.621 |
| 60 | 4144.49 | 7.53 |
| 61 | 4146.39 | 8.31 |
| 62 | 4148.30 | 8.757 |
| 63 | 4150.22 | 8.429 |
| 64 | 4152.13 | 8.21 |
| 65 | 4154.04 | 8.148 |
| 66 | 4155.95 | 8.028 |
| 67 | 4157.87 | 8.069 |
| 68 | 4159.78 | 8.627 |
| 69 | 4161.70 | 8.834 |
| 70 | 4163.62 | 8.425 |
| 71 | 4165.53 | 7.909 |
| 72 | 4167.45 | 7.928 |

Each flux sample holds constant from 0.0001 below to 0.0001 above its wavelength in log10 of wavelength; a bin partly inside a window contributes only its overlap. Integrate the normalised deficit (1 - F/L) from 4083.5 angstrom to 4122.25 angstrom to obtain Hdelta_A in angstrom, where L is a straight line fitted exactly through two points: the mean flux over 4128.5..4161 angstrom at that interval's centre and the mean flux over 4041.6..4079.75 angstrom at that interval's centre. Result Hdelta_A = 1.5 angstrom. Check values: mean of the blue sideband 7.96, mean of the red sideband 8.25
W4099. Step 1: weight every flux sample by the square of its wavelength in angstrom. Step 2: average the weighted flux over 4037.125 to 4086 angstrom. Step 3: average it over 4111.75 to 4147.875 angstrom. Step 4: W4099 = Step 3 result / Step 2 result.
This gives 1.03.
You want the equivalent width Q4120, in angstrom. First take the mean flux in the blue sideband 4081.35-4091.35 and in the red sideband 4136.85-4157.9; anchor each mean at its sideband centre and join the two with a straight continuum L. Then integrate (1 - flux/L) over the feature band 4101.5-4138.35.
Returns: 2.51 angstrom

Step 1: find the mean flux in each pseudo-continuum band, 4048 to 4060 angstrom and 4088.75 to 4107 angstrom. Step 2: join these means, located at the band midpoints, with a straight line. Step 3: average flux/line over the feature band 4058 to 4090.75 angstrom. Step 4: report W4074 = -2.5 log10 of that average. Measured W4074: -0.05 mag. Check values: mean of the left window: 8.29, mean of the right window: 7.49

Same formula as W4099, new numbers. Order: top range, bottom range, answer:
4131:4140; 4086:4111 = 1.12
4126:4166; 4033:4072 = 1.07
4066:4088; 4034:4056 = 1.03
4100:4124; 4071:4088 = 0.92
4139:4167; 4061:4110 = 1.07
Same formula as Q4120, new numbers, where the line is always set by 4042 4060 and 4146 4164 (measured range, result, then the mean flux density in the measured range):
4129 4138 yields -0.1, 8.36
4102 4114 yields 1.3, 7.36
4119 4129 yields -0.1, 8.4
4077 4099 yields -0.3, 8.27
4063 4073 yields 0.3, 7.88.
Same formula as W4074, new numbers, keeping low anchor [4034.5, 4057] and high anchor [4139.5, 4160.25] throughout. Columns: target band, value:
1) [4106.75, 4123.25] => 0.06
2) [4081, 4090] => -0.10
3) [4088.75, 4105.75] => 0.10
